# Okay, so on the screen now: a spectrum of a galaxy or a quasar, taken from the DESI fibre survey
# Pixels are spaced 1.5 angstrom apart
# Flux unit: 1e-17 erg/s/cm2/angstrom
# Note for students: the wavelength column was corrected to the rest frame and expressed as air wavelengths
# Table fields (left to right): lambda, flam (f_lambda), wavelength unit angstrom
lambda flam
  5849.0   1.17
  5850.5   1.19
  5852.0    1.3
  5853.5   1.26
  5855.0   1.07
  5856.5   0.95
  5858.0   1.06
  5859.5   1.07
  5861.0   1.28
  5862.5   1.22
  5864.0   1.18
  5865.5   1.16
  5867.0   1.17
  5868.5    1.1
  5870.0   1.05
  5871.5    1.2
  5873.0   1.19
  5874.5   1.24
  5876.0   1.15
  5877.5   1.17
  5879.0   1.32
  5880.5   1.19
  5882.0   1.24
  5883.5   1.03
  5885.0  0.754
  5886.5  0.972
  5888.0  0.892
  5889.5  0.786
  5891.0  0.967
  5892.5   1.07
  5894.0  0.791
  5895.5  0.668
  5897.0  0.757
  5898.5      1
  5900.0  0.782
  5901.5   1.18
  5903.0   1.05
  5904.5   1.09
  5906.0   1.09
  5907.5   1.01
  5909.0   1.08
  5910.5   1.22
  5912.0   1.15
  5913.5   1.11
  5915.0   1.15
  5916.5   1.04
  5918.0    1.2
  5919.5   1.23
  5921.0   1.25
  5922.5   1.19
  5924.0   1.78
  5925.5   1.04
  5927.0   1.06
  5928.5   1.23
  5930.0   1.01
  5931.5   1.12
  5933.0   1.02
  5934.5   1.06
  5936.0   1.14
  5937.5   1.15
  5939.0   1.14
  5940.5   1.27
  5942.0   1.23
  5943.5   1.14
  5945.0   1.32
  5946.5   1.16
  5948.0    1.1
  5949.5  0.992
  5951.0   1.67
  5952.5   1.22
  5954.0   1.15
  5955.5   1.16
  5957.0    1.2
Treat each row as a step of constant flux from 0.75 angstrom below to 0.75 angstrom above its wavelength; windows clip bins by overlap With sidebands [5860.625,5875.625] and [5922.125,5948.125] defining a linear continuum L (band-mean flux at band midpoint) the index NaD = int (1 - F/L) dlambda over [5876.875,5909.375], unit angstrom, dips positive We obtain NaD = 5.1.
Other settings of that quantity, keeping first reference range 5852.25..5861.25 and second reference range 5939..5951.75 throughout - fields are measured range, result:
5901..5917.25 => 1.1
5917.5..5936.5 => 0.4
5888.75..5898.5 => 2.6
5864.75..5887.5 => 0.3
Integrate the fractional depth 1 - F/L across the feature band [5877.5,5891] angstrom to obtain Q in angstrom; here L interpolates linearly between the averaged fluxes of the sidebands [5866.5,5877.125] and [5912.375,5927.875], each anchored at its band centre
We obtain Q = 1.6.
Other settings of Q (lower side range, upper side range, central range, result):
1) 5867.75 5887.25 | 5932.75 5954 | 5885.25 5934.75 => 4.2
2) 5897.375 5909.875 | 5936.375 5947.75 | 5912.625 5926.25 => -1.5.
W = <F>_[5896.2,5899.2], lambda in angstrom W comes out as 0.873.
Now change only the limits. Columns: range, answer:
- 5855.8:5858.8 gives 1.01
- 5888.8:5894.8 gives 0.903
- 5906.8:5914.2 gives 1.11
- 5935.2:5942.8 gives 1.18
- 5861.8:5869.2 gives 1.17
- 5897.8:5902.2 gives 0.985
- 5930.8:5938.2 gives 1.1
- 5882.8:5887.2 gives 0.917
